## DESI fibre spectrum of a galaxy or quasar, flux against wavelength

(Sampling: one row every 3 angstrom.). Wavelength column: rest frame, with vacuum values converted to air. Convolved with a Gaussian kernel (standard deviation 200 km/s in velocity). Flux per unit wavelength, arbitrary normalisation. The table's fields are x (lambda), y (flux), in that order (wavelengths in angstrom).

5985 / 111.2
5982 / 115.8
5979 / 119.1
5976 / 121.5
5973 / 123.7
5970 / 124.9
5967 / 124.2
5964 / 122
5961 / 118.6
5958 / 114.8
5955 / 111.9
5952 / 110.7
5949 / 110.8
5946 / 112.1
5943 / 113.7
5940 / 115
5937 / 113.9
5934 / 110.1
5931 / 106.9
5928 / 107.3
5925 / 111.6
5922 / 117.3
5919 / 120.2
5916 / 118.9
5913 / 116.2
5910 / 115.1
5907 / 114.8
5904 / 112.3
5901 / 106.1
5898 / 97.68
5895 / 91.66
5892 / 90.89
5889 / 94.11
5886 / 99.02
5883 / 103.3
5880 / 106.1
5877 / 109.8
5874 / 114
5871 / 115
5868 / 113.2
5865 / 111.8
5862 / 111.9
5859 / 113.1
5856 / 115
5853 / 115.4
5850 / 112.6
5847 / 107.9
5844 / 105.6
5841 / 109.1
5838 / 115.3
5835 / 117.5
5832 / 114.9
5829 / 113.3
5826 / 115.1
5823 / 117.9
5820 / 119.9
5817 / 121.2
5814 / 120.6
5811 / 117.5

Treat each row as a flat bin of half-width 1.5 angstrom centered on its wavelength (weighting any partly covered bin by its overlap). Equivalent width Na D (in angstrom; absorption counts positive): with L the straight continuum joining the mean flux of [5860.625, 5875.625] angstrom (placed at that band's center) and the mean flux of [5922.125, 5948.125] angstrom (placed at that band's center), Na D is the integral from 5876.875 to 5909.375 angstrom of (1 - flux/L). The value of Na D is 2.9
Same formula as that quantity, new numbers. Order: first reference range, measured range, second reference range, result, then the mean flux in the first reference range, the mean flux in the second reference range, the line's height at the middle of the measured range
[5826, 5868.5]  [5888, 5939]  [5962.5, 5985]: 3.6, 113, 121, 117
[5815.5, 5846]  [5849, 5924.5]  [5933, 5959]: 2.9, 115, 113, 114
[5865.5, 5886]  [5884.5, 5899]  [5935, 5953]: 2.1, 109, 113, 110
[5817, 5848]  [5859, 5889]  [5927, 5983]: 1.5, 114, 116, 115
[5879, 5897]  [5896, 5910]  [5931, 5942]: -0.8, 97.3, 112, 102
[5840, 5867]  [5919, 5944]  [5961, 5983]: 1.2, 111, 122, 118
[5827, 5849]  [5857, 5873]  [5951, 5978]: 0.1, 112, 119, 114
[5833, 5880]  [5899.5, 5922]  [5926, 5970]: -0.3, 112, 114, 113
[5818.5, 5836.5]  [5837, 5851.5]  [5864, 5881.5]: 0.6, 116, 112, 115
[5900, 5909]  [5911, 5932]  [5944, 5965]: -0.3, 112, 114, 112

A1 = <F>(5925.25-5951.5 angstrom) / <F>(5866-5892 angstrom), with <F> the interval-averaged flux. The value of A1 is 1.0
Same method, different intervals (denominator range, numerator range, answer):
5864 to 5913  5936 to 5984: 1.10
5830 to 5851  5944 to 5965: 1.02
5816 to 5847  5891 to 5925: 0.96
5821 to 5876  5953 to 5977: 1.06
